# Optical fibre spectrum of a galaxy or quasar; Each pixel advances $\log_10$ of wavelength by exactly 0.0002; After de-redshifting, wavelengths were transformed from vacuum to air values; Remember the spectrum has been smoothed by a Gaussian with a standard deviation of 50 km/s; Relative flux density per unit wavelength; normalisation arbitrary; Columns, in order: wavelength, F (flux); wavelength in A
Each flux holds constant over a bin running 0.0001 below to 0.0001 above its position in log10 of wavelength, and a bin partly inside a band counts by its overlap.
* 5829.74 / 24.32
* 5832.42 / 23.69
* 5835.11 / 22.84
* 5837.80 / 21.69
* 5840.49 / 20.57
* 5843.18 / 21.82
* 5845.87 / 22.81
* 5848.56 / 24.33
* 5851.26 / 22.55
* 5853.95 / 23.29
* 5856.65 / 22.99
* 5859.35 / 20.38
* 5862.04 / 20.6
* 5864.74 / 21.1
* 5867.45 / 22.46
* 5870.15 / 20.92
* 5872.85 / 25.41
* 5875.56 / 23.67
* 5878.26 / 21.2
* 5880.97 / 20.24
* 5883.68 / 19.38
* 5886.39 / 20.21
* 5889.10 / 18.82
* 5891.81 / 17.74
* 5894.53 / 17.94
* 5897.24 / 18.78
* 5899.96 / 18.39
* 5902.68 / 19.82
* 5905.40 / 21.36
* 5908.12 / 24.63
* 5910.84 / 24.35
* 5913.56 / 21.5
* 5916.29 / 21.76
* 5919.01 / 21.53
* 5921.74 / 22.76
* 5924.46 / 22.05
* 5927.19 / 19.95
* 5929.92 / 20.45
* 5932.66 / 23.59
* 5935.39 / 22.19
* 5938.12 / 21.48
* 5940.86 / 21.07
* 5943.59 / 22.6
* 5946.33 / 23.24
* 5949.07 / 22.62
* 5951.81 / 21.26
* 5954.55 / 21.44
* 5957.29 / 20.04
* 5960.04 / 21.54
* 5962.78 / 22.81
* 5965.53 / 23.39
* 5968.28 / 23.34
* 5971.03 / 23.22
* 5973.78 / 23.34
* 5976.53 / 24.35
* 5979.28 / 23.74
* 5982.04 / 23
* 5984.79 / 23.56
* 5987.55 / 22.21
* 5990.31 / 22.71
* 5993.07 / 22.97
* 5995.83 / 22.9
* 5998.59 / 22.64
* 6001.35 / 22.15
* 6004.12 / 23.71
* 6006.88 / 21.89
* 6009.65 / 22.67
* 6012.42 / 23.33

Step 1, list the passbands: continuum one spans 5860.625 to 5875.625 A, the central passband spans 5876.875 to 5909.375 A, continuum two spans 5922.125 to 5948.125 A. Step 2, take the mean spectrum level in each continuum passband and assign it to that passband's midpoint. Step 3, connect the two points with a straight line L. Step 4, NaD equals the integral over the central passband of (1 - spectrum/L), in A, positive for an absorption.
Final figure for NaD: 3.30 A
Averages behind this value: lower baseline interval 22.2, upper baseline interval 21.9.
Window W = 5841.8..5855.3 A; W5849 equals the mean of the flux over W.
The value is 23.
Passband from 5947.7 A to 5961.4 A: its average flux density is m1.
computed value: 21.4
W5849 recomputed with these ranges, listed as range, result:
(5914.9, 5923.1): 22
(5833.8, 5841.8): 21.7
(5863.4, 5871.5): 21.5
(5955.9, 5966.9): 21.9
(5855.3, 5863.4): 21.3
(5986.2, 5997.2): 22.7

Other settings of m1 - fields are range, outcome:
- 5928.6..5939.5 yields 21.9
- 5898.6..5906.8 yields 19.9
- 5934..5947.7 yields 22.1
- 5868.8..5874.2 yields 23.2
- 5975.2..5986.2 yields 23.7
